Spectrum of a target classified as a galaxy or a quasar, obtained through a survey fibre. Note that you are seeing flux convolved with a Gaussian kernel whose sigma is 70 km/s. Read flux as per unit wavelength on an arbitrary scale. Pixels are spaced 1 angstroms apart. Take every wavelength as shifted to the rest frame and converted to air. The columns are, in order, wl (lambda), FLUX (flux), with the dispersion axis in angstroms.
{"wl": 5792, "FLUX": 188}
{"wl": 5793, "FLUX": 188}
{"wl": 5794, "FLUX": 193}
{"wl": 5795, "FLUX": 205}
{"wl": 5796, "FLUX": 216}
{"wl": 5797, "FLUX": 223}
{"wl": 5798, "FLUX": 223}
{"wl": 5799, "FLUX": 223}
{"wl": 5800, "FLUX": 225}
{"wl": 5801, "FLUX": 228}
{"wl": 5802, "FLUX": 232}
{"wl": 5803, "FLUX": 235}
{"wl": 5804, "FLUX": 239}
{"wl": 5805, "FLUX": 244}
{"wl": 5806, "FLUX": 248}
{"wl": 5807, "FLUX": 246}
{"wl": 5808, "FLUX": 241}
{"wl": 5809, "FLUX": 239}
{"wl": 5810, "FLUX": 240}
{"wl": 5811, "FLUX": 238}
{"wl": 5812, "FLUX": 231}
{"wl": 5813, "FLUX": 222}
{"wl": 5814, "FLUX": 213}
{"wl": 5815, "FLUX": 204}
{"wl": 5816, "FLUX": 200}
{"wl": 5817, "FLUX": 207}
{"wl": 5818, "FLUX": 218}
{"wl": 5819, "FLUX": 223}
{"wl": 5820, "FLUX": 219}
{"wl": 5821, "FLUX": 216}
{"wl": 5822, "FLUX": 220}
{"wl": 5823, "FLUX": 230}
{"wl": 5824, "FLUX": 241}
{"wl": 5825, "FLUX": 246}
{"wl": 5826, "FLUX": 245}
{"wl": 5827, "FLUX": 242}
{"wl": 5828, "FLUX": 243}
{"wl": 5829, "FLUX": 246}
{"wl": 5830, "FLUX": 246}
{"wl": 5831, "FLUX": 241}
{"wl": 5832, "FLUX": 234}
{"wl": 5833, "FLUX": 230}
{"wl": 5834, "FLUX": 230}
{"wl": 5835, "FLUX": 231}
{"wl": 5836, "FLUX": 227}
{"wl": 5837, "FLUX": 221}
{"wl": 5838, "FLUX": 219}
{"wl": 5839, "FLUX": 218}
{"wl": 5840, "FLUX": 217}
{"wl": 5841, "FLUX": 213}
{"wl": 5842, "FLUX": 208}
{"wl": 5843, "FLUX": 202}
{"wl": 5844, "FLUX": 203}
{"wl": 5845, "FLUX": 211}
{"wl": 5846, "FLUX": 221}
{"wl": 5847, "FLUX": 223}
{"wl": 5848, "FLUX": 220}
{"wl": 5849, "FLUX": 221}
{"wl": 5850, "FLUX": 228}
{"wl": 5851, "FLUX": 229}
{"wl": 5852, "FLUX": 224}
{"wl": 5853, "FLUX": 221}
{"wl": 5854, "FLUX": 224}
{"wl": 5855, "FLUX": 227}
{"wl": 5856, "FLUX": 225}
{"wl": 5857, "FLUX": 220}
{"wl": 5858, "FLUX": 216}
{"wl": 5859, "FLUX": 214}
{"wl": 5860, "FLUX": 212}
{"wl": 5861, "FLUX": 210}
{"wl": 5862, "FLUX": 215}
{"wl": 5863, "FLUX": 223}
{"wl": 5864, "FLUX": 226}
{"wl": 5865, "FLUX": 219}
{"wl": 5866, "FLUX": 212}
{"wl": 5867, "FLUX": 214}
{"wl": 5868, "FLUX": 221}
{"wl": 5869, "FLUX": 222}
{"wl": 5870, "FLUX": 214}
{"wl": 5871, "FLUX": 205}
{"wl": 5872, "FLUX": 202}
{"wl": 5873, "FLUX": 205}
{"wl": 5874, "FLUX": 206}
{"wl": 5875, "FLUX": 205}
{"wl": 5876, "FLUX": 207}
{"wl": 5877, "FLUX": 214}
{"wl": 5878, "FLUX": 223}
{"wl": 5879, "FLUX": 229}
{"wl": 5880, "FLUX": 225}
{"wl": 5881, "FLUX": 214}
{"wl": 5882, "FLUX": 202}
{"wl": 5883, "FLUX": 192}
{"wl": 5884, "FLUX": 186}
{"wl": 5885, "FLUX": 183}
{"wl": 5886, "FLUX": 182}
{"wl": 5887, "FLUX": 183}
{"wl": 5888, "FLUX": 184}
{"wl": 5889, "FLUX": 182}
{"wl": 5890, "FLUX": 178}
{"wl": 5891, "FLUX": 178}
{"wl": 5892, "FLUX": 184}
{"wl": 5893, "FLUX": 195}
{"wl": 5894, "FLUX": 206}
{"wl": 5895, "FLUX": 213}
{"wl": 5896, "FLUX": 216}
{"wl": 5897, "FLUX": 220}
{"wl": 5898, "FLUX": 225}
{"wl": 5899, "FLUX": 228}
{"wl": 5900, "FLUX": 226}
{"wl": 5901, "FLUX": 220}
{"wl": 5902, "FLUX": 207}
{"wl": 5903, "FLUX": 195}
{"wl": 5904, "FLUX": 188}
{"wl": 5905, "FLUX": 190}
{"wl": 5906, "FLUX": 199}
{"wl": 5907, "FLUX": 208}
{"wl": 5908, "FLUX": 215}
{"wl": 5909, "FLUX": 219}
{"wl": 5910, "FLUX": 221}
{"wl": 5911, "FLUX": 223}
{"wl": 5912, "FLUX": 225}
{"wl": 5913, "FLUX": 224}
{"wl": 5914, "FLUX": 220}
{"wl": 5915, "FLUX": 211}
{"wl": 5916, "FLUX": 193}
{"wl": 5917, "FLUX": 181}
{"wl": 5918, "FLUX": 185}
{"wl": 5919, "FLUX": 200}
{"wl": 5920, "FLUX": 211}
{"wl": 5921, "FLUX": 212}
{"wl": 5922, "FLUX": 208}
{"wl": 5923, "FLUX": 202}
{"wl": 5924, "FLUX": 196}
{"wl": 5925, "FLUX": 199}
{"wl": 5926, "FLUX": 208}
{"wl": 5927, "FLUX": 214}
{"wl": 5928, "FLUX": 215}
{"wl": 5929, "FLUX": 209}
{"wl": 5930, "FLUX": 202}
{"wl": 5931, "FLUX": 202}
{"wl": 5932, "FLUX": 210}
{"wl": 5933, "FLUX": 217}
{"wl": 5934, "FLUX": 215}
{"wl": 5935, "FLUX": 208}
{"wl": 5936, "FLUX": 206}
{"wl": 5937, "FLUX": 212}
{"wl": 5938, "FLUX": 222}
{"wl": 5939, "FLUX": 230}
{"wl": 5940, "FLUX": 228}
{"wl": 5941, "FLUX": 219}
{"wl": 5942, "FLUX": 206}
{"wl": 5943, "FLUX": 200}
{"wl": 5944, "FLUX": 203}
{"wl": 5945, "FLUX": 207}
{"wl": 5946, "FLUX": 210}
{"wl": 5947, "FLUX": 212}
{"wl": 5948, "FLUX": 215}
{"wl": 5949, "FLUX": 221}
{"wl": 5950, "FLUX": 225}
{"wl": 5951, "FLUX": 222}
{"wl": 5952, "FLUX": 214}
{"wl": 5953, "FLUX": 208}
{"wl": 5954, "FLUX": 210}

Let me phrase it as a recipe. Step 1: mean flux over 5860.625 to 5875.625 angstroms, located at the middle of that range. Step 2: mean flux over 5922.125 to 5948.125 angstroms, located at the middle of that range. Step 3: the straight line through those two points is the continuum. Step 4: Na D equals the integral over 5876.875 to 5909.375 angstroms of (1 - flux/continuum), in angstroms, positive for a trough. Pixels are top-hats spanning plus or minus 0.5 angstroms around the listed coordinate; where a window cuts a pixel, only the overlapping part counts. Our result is 1.4 angstroms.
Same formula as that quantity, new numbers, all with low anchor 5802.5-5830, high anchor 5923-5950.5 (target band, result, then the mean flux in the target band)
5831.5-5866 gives 0.9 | 220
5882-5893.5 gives 1.8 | 185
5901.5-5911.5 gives 0.5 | 206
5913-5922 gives 0.5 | 203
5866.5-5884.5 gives 0.9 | 210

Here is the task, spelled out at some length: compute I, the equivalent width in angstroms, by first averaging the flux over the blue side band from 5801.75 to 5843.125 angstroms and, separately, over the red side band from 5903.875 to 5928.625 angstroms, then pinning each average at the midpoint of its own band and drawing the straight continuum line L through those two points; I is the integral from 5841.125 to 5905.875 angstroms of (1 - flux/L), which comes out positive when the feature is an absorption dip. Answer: 2.2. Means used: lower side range 229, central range 210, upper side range 207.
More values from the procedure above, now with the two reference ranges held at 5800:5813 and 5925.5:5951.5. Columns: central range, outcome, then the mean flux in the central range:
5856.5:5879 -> 1.2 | 214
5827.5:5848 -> 0.7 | 224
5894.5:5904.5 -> 0.3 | 214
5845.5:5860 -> 0.4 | 222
